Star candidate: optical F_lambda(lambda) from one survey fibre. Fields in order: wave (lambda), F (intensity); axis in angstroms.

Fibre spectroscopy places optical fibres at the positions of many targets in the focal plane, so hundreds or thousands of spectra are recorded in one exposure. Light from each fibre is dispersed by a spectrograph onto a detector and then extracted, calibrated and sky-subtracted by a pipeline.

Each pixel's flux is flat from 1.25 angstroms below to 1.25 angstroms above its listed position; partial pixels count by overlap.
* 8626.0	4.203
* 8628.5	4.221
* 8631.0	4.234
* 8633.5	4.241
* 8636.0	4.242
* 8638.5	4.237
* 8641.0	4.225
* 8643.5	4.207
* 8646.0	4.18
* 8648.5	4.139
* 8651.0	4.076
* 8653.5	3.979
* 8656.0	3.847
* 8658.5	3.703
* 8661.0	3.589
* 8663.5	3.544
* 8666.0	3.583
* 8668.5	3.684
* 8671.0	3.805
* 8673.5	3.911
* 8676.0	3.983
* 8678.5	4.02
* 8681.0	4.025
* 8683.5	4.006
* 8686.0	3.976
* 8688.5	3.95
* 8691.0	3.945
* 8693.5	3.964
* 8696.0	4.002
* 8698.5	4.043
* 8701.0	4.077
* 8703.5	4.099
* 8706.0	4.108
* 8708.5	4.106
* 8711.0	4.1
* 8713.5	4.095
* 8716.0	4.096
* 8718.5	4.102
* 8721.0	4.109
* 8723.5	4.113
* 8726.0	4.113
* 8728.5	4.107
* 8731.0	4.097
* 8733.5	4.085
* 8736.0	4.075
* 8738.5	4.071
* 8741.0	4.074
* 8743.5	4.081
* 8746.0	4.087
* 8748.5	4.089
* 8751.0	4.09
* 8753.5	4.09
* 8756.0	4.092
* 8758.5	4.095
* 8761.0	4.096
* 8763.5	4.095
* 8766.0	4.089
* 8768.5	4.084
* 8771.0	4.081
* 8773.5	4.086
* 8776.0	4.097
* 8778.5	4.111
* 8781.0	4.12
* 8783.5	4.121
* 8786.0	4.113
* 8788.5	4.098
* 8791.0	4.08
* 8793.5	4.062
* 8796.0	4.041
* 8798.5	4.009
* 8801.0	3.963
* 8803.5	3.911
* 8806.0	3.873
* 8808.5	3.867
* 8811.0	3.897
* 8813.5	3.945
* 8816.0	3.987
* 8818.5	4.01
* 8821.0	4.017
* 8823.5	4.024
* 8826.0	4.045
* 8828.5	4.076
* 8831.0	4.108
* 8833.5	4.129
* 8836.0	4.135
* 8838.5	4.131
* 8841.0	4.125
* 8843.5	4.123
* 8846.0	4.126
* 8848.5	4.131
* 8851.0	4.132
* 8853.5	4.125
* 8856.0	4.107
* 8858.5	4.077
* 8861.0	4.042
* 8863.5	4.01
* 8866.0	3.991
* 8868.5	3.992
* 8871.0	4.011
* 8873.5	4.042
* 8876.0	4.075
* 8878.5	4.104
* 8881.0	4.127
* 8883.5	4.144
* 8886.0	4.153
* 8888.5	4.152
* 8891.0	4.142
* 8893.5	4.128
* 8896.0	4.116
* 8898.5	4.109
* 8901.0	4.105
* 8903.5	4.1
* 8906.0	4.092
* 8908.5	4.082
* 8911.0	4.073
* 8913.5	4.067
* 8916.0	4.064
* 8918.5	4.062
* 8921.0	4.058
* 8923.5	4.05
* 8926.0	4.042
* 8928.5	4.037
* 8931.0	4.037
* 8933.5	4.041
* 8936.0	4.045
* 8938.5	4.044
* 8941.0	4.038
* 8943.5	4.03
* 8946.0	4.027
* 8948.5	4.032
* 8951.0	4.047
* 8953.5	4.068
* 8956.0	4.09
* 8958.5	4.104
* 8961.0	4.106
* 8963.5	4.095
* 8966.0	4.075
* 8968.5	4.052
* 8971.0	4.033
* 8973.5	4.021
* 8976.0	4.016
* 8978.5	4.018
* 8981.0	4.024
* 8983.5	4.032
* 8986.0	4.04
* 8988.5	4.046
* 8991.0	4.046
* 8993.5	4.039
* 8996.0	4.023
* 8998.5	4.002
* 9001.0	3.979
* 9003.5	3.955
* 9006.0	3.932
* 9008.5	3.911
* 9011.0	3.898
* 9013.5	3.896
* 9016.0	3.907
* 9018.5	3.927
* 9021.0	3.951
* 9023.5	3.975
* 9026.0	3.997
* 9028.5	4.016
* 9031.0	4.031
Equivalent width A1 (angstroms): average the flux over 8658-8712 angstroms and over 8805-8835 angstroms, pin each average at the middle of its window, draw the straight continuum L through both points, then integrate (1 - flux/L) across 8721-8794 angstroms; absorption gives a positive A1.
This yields -2.4 angstroms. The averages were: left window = 3.92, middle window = 4.09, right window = 4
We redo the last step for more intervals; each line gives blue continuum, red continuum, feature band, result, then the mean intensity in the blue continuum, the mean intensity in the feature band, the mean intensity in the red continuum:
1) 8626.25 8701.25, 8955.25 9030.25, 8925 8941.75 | -0.16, 3.99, 4.04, 4.01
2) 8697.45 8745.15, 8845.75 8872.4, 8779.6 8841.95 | 0.60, 4.09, 4.04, 4.07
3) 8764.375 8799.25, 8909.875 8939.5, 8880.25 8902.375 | -0.39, 4.09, 4.13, 4.05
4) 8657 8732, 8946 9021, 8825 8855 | -0.94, 3.97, 4.12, 4.01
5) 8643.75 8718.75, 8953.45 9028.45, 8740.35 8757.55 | -0.51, 3.96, 4.09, 4.01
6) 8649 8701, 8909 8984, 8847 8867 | -0.40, 3.89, 4.08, 4.05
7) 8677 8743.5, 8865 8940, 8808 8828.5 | 0.43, 4.06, 3.98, 4.08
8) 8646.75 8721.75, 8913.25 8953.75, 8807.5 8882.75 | -0.83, 3.96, 4.06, 4.05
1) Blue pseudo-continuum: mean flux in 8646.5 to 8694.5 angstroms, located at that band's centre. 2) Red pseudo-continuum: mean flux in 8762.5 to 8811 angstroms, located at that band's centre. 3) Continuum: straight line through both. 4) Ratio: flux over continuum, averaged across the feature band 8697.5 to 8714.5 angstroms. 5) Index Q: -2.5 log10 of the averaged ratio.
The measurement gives -0.04 mag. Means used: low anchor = 3.88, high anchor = 4.04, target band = 4.09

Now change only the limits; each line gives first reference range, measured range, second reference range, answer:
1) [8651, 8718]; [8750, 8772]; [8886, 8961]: -0.030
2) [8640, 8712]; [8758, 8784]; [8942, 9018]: -0.032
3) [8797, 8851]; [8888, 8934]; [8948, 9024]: -0.016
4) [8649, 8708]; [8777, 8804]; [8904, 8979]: -0.023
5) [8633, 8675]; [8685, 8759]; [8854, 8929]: -0.023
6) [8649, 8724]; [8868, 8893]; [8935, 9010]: -0.024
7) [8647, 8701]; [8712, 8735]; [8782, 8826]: -0.044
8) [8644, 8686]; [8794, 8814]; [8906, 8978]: 0.008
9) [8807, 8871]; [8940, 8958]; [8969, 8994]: -0.004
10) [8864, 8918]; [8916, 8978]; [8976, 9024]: -0.005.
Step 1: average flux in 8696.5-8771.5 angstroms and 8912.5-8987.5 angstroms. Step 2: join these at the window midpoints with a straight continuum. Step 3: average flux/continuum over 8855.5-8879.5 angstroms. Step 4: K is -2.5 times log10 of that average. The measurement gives 0.01 mag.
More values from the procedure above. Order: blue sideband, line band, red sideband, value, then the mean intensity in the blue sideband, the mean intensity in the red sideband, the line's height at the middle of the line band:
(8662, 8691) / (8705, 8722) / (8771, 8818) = -0.05 mag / 3.86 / 4.02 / 3.91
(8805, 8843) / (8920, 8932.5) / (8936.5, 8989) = 0.00 mag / 4.03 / 4.05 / 4.04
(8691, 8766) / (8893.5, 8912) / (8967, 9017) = -0.02 mag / 4.08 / 3.99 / 4.02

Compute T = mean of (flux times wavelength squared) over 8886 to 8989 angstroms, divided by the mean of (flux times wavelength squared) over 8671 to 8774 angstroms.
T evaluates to 1.1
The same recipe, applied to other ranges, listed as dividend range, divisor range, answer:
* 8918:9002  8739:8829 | 1.04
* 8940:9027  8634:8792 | 1.06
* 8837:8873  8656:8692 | 1.11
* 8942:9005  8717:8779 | 1.04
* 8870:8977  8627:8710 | 1.08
